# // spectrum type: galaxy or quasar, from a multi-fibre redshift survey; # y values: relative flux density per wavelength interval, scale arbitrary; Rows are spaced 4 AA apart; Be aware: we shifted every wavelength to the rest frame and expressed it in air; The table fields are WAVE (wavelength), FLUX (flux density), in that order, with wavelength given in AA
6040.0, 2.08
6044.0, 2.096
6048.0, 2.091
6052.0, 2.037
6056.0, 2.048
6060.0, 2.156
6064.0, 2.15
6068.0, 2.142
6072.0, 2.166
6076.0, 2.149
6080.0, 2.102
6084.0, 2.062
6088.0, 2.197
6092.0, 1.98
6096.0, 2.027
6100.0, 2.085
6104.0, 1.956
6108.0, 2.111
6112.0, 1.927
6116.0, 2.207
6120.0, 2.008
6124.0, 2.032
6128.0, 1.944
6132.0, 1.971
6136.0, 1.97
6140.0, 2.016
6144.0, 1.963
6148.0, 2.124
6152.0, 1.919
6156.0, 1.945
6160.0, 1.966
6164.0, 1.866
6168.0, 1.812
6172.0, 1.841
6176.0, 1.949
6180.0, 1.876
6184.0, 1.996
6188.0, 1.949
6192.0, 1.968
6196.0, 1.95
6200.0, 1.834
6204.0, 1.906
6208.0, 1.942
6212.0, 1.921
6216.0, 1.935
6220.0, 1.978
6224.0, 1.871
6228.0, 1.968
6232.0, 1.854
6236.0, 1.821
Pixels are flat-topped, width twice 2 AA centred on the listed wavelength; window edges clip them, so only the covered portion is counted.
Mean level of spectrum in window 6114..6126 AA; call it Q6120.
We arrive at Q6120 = 2.08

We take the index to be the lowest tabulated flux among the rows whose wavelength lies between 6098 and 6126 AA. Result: 1.927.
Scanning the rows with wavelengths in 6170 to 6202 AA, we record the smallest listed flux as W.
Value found 1.834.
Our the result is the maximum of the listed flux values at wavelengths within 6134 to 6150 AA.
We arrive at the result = 2.124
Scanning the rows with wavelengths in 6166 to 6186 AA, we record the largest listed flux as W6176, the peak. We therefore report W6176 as 1.996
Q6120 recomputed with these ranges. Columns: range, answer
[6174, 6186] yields 1.94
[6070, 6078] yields 2.16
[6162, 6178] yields 1.87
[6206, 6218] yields 1.93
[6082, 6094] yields 2.08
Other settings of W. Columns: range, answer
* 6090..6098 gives 1.98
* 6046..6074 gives 2.037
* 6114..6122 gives 2.008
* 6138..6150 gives 1.963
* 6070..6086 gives 2.062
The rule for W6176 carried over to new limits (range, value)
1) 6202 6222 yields 1.978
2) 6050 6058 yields 2.048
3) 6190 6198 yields 1.968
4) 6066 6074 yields 2.166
